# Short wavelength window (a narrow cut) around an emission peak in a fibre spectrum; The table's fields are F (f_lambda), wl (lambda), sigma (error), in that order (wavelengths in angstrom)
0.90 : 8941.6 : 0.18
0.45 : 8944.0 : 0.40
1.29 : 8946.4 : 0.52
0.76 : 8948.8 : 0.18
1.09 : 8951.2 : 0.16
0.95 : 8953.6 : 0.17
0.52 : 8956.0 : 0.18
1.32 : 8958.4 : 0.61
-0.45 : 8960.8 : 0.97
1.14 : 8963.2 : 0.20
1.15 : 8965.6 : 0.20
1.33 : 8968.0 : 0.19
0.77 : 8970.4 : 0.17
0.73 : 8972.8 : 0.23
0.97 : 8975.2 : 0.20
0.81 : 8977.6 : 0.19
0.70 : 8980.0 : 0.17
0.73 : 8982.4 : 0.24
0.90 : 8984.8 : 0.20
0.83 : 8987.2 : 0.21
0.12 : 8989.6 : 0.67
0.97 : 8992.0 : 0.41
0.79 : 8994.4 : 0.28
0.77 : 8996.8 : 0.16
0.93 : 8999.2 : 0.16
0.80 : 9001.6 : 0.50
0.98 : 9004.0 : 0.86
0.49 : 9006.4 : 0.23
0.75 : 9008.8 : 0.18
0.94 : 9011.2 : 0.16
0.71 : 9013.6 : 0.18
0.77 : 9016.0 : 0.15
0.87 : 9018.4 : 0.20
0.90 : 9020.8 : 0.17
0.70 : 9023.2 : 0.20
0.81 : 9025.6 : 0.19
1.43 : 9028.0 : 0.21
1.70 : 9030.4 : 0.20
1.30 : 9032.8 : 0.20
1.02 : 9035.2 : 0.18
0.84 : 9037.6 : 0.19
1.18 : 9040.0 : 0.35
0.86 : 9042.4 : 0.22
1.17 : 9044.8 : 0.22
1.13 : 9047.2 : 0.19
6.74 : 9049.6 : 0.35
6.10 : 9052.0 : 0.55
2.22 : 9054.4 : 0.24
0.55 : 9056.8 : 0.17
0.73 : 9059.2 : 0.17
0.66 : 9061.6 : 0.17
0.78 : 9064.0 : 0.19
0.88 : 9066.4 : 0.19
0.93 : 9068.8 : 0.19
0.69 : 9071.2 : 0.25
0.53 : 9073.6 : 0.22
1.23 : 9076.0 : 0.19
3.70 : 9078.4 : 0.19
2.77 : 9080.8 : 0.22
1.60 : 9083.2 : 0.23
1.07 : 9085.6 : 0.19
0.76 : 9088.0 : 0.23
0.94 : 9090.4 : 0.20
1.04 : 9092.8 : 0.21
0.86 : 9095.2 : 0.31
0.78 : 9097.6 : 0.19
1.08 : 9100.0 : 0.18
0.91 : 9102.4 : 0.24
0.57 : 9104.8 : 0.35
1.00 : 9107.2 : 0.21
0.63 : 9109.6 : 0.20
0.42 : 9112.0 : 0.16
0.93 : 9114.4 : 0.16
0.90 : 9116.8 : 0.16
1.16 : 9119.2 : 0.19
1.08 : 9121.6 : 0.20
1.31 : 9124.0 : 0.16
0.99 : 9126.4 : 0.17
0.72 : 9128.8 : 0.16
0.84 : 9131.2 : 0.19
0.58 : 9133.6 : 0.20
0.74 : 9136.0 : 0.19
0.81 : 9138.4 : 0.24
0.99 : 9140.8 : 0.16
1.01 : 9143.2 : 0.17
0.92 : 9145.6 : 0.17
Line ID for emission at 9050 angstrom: H-alpha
